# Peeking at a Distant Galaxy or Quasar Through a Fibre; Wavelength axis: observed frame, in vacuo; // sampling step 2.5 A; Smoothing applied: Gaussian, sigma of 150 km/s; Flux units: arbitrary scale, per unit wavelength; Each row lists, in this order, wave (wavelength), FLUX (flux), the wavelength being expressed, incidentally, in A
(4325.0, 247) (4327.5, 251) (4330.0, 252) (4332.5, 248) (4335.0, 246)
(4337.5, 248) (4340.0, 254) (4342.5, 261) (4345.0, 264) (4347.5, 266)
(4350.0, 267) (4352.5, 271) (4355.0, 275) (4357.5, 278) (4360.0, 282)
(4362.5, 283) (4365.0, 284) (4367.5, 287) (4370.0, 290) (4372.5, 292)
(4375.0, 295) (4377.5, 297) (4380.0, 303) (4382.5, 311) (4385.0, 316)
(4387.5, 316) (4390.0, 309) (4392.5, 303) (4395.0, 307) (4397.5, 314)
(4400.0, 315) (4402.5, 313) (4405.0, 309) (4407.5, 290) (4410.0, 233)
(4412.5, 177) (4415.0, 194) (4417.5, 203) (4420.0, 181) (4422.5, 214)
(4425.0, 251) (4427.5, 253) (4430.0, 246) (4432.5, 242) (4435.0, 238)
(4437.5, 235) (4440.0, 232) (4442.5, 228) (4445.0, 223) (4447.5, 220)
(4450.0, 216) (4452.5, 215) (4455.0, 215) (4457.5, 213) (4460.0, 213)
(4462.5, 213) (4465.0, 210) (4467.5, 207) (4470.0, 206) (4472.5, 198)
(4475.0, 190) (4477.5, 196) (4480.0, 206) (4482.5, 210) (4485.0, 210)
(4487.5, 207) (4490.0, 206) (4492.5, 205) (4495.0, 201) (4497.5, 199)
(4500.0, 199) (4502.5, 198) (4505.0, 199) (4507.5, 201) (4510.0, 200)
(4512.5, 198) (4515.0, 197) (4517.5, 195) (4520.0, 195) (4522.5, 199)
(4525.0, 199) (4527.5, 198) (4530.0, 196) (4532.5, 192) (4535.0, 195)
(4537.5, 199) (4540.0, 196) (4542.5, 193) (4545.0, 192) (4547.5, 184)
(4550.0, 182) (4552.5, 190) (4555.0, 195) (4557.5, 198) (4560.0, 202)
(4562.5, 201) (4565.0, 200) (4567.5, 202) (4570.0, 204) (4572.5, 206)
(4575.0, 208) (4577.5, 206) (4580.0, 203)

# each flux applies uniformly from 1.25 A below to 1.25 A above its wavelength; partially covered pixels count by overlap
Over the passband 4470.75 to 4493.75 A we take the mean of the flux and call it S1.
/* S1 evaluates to 203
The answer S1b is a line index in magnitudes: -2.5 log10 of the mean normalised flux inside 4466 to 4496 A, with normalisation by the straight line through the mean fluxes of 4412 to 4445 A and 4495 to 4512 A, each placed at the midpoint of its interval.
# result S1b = 0.02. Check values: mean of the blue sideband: 224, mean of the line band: 204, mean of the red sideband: 199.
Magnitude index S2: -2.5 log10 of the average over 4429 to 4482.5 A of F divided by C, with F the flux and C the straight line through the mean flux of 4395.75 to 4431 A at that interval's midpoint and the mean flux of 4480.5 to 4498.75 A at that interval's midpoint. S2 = 0.04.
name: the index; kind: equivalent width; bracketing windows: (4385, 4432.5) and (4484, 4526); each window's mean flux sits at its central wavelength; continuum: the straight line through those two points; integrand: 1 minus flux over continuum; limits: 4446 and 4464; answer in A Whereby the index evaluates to 1.4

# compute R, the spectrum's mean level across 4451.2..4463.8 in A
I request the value 214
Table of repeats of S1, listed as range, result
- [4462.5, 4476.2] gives 203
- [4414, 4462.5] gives 223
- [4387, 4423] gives 265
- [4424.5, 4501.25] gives 216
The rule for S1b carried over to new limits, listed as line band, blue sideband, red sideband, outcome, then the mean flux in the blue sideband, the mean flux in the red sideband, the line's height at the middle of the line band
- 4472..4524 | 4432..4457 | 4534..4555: 0.04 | 226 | 192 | 207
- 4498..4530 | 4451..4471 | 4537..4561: 0.01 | 212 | 193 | 200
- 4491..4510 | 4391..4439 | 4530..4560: 0.07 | 254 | 193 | 214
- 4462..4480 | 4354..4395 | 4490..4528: 0.12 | 296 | 199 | 226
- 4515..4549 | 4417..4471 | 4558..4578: 0.07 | 222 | 203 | 209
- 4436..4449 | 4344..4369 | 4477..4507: 0.01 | 276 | 203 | 230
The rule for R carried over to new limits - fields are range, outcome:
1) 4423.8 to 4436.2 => 246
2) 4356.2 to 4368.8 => 283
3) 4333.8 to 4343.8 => 252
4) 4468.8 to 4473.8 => 202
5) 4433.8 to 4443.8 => 233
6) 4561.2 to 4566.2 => 201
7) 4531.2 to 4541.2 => 196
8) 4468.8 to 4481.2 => 199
